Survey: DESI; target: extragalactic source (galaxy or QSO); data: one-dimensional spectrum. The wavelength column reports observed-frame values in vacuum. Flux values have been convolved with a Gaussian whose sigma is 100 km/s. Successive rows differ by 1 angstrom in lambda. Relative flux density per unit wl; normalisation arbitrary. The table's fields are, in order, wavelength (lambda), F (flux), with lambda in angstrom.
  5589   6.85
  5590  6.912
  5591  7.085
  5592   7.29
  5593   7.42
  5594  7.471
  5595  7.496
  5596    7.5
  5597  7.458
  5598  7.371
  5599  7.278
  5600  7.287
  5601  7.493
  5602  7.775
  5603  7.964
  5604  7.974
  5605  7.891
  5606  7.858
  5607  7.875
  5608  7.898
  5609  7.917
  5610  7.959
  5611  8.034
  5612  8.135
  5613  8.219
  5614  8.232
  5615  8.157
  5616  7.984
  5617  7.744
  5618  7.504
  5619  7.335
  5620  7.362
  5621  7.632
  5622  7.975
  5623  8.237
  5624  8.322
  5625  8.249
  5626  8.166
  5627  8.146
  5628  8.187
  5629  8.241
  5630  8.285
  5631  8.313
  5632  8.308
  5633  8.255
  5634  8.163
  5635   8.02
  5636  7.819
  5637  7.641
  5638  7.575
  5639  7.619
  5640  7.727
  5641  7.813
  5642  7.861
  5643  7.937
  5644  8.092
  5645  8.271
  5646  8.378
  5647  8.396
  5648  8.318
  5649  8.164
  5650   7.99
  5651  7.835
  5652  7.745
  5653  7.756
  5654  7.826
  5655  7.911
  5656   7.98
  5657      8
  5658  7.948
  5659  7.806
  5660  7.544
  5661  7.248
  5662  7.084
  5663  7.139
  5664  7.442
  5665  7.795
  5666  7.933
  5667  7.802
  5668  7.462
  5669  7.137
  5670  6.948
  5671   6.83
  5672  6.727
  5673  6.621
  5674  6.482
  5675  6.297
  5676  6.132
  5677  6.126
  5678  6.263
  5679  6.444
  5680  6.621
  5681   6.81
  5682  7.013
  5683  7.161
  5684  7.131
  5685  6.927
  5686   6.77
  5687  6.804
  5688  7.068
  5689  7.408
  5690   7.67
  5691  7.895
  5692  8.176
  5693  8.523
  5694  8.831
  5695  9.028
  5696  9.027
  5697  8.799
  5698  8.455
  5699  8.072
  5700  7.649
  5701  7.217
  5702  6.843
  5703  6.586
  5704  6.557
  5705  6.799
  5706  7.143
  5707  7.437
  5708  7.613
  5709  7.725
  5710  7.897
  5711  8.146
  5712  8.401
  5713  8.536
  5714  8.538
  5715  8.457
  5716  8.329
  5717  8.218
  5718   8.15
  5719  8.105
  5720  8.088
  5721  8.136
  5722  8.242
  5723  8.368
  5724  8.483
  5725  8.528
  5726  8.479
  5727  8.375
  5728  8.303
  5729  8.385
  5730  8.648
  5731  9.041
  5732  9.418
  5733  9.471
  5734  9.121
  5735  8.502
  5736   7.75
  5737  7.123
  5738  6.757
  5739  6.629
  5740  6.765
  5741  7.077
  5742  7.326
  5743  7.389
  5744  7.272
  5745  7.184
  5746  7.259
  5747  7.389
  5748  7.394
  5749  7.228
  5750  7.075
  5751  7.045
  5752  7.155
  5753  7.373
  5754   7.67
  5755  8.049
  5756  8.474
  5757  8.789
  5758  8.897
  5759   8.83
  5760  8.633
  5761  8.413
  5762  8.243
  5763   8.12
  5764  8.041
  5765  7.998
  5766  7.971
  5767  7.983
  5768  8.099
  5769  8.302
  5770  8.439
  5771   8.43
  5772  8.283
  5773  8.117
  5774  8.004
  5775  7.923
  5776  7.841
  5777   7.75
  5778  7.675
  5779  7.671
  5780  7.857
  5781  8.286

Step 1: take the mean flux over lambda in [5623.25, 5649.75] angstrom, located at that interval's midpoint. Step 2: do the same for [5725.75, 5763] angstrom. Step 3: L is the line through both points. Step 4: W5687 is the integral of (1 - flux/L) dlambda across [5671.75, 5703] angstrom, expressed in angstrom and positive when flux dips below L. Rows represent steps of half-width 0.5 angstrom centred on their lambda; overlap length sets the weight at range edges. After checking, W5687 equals 2.69 angstrom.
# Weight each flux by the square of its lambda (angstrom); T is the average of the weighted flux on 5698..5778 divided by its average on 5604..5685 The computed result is 1.07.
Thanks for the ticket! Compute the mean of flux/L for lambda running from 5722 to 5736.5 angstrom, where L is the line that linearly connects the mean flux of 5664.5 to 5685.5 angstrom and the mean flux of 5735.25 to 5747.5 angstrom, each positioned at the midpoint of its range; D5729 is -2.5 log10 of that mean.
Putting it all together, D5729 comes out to -0.21 mag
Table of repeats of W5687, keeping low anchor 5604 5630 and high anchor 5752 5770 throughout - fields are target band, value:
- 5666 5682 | 2.59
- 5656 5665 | 0.54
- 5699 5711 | 1.21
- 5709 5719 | -0.16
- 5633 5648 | 0.08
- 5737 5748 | 1.42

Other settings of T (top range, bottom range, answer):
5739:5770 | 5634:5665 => 1.03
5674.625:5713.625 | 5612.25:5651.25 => 0.95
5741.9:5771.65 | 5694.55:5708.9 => 1.05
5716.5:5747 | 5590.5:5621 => 1.09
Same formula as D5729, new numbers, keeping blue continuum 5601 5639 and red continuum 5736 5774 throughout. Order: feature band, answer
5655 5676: 0.09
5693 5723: -0.02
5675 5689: 0.17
